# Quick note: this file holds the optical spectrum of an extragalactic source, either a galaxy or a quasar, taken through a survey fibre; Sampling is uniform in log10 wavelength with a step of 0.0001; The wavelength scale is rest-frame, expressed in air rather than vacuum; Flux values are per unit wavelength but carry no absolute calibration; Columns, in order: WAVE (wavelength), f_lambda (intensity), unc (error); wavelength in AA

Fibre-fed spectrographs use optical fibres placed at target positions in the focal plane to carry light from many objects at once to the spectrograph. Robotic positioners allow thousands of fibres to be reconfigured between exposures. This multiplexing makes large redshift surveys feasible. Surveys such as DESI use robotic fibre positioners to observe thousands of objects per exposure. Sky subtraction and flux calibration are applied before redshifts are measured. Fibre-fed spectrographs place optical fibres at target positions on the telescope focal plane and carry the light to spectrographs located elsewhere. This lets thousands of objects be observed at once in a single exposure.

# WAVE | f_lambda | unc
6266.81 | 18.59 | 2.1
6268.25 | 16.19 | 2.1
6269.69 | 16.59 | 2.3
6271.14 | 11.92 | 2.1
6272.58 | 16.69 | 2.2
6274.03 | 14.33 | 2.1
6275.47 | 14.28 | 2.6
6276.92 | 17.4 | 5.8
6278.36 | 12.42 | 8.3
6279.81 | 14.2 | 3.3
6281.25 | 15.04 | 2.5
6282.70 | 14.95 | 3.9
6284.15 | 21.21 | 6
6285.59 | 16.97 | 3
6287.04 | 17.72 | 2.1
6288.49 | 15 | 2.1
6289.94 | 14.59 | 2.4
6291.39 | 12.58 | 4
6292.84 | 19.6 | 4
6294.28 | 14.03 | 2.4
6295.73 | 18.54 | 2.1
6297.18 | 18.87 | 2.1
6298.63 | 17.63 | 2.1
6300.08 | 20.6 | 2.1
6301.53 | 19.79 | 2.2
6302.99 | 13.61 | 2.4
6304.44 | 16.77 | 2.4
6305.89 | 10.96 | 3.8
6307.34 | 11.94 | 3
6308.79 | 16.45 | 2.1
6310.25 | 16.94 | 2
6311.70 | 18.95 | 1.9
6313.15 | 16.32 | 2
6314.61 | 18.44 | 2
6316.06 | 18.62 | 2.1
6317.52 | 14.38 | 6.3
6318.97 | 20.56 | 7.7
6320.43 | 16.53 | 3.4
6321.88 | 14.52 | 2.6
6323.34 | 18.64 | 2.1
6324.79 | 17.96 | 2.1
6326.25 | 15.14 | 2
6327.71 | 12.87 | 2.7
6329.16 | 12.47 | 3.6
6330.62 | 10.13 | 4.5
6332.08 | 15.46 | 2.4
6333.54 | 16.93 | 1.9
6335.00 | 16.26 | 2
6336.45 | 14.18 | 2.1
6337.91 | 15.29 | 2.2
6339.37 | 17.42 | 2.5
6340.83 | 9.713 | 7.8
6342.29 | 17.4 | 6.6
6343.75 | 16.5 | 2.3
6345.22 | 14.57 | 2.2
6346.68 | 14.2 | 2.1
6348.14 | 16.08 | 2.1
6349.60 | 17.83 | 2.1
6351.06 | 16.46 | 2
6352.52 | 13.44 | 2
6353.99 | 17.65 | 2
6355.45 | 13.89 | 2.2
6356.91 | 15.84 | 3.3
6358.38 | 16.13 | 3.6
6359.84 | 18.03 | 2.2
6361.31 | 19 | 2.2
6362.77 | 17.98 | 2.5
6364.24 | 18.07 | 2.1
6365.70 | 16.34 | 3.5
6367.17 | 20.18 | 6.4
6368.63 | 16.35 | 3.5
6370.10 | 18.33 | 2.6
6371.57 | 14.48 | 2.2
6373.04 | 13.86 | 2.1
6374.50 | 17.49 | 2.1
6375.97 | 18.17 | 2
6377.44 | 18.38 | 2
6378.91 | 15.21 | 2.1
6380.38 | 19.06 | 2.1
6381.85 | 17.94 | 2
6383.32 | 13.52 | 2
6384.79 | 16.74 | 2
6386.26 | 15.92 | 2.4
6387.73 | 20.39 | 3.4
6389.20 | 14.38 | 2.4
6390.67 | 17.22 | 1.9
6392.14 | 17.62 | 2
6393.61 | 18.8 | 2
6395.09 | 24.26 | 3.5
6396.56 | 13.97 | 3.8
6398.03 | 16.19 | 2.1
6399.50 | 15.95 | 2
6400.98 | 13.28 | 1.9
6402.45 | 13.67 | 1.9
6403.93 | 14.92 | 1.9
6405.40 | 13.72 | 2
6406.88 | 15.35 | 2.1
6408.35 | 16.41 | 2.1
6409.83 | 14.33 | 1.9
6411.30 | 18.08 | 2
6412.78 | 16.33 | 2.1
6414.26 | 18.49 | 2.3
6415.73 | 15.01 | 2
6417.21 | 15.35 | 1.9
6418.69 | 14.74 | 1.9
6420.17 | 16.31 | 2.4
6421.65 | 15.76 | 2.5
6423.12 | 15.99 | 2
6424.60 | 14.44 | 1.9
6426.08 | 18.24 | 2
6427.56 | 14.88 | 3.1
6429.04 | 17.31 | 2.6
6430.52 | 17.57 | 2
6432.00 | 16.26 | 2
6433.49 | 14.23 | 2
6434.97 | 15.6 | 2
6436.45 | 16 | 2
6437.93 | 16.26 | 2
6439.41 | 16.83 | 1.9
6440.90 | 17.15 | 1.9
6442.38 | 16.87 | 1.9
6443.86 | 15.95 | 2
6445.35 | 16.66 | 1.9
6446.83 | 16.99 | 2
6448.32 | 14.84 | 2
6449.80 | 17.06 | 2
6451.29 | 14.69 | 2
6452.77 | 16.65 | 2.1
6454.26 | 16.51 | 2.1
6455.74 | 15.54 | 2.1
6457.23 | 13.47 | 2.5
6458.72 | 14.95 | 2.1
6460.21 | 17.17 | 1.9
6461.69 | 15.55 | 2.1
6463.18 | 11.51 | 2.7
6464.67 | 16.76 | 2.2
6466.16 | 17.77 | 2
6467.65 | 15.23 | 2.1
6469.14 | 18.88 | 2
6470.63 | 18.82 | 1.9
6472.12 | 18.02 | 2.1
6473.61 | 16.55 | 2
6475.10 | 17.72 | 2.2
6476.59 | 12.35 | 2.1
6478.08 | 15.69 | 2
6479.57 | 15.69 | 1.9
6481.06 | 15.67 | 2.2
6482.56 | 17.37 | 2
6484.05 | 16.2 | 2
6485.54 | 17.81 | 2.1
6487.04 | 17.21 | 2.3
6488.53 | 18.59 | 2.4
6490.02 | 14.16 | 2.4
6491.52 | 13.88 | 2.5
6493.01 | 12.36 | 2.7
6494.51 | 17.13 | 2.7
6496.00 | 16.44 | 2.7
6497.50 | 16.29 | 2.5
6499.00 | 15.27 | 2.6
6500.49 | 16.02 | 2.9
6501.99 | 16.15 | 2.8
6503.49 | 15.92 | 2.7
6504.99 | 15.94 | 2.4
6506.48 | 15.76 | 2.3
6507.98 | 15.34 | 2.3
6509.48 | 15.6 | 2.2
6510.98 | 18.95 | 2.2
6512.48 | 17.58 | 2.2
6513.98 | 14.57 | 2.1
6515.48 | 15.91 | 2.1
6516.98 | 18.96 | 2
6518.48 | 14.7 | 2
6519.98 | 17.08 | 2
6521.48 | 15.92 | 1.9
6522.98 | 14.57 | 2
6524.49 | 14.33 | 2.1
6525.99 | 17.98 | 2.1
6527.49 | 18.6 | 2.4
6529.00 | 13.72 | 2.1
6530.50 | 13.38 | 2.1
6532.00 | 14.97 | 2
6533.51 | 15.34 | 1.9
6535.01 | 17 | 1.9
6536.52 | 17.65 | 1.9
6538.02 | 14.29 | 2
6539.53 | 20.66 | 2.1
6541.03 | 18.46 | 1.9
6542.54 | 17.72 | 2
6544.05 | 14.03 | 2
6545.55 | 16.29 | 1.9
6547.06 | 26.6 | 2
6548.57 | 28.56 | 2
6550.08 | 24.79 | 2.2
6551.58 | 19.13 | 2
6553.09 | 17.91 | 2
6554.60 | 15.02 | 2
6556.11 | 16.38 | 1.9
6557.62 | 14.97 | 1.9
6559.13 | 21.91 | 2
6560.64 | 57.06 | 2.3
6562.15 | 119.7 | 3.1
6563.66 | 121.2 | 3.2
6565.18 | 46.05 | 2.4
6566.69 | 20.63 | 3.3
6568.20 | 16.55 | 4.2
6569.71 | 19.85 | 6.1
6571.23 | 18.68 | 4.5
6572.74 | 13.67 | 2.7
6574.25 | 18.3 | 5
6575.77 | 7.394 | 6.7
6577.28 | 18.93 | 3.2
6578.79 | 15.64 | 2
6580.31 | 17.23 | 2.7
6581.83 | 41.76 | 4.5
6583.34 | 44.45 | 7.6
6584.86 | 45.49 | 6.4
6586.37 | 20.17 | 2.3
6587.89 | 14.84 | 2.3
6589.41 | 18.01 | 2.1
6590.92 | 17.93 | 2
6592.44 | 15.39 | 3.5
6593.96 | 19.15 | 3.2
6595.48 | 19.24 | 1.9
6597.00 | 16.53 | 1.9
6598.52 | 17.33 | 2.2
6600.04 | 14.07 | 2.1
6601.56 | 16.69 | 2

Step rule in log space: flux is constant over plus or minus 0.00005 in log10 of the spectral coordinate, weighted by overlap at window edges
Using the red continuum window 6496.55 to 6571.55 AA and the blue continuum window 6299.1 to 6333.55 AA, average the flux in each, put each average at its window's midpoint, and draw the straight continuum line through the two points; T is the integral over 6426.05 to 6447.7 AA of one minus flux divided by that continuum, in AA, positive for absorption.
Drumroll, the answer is 3.7 AA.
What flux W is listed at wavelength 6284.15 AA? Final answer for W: 21.21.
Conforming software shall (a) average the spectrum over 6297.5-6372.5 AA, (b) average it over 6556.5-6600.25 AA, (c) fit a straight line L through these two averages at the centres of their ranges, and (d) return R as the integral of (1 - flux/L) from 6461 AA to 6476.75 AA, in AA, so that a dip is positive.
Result 4.7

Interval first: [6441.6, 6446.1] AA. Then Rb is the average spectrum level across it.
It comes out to 16.5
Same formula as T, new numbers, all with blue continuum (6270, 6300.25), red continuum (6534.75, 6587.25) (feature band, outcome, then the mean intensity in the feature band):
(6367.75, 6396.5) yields 4.4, 17.2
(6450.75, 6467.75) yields 5.9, 15.5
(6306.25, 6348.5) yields 5.3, 15.6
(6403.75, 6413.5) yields 2.7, 15.6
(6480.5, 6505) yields 8.9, 16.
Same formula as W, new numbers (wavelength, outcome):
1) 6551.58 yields 19.13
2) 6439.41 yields 16.83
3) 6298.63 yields 17.63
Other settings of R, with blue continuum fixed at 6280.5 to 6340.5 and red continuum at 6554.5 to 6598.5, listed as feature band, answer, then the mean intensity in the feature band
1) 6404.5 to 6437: 8.6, 15.9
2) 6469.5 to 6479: 3.0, 16.6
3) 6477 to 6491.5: 5.0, 16.3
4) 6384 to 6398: 1.8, 17.6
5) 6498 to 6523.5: 9.7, 16.1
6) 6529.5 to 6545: 6.3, 16.3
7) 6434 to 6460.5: 8.0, 16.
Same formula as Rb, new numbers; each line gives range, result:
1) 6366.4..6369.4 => 18.2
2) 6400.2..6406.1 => 13.9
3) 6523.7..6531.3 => 15.6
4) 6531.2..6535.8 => 15.7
